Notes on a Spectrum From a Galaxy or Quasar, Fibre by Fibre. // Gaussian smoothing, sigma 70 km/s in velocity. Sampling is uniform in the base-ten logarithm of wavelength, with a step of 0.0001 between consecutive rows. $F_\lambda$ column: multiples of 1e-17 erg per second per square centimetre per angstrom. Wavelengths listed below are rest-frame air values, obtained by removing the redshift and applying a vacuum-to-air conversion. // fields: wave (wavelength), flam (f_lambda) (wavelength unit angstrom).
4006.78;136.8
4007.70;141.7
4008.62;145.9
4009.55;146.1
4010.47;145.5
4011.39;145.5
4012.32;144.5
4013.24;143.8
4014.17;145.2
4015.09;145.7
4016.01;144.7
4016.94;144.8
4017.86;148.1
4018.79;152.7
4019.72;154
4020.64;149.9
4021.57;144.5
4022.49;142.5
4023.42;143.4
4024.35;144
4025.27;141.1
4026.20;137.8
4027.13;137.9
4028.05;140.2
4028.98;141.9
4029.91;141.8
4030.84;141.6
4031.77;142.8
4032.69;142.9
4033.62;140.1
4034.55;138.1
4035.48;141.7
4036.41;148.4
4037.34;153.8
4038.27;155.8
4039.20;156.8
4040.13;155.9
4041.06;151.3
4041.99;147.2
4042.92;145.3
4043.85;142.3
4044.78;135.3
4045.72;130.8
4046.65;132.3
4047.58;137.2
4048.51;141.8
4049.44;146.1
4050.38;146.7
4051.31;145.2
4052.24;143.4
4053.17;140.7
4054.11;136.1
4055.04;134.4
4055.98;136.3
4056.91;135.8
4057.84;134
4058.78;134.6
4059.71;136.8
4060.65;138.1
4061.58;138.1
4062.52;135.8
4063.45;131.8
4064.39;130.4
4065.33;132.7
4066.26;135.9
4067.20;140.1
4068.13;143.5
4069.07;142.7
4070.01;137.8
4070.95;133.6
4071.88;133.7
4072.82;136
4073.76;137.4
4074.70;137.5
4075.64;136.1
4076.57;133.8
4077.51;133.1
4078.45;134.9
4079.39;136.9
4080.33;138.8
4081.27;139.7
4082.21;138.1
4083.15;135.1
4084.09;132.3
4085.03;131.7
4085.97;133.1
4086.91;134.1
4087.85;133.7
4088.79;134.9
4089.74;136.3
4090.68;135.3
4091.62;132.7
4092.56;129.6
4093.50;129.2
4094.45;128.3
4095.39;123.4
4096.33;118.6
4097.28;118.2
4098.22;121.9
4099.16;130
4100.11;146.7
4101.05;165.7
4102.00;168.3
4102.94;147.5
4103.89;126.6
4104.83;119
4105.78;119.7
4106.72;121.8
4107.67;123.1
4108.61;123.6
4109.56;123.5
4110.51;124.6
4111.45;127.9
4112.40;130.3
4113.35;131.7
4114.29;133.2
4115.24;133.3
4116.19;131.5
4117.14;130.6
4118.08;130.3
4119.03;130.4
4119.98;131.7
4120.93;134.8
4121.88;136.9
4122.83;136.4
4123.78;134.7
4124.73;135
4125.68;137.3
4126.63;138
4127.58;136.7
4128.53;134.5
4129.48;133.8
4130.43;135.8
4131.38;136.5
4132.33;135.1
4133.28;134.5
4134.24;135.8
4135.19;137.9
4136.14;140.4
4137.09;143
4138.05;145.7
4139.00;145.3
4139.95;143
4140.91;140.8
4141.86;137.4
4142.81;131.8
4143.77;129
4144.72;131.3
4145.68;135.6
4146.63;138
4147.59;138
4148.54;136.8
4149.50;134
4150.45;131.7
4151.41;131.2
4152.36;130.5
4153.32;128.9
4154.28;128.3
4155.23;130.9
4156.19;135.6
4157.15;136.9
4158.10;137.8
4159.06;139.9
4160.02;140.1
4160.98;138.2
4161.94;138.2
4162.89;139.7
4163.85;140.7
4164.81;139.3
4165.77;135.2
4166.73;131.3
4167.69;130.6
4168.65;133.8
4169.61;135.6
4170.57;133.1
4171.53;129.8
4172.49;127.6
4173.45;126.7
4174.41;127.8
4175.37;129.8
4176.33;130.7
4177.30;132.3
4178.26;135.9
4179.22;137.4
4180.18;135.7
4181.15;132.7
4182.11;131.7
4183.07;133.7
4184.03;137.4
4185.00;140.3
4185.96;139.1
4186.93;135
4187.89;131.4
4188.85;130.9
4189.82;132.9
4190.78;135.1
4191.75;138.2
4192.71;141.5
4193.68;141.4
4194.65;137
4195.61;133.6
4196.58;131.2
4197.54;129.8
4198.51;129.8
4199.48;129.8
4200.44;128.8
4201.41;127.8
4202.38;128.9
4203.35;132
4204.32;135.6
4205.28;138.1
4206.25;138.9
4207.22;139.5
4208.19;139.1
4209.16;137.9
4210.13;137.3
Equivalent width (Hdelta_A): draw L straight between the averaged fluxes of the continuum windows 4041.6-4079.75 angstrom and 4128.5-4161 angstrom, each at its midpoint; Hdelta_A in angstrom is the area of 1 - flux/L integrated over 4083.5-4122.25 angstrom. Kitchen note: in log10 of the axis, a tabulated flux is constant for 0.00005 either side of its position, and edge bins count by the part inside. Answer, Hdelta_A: 1.5 angstrom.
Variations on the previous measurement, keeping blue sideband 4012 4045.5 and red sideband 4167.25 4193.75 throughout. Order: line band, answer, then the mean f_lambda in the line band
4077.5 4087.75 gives 0.4 angstrom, 135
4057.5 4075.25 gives 0.7 angstrom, 136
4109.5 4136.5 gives 0.9 angstrom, 134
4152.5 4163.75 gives 0.0 angstrom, 136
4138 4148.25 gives -0.1 angstrom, 138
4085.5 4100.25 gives 1.1 angstrom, 130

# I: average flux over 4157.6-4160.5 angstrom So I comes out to 139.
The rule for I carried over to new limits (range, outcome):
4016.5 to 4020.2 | 150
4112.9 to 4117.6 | 132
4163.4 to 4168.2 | 135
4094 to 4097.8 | 122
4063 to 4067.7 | 134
